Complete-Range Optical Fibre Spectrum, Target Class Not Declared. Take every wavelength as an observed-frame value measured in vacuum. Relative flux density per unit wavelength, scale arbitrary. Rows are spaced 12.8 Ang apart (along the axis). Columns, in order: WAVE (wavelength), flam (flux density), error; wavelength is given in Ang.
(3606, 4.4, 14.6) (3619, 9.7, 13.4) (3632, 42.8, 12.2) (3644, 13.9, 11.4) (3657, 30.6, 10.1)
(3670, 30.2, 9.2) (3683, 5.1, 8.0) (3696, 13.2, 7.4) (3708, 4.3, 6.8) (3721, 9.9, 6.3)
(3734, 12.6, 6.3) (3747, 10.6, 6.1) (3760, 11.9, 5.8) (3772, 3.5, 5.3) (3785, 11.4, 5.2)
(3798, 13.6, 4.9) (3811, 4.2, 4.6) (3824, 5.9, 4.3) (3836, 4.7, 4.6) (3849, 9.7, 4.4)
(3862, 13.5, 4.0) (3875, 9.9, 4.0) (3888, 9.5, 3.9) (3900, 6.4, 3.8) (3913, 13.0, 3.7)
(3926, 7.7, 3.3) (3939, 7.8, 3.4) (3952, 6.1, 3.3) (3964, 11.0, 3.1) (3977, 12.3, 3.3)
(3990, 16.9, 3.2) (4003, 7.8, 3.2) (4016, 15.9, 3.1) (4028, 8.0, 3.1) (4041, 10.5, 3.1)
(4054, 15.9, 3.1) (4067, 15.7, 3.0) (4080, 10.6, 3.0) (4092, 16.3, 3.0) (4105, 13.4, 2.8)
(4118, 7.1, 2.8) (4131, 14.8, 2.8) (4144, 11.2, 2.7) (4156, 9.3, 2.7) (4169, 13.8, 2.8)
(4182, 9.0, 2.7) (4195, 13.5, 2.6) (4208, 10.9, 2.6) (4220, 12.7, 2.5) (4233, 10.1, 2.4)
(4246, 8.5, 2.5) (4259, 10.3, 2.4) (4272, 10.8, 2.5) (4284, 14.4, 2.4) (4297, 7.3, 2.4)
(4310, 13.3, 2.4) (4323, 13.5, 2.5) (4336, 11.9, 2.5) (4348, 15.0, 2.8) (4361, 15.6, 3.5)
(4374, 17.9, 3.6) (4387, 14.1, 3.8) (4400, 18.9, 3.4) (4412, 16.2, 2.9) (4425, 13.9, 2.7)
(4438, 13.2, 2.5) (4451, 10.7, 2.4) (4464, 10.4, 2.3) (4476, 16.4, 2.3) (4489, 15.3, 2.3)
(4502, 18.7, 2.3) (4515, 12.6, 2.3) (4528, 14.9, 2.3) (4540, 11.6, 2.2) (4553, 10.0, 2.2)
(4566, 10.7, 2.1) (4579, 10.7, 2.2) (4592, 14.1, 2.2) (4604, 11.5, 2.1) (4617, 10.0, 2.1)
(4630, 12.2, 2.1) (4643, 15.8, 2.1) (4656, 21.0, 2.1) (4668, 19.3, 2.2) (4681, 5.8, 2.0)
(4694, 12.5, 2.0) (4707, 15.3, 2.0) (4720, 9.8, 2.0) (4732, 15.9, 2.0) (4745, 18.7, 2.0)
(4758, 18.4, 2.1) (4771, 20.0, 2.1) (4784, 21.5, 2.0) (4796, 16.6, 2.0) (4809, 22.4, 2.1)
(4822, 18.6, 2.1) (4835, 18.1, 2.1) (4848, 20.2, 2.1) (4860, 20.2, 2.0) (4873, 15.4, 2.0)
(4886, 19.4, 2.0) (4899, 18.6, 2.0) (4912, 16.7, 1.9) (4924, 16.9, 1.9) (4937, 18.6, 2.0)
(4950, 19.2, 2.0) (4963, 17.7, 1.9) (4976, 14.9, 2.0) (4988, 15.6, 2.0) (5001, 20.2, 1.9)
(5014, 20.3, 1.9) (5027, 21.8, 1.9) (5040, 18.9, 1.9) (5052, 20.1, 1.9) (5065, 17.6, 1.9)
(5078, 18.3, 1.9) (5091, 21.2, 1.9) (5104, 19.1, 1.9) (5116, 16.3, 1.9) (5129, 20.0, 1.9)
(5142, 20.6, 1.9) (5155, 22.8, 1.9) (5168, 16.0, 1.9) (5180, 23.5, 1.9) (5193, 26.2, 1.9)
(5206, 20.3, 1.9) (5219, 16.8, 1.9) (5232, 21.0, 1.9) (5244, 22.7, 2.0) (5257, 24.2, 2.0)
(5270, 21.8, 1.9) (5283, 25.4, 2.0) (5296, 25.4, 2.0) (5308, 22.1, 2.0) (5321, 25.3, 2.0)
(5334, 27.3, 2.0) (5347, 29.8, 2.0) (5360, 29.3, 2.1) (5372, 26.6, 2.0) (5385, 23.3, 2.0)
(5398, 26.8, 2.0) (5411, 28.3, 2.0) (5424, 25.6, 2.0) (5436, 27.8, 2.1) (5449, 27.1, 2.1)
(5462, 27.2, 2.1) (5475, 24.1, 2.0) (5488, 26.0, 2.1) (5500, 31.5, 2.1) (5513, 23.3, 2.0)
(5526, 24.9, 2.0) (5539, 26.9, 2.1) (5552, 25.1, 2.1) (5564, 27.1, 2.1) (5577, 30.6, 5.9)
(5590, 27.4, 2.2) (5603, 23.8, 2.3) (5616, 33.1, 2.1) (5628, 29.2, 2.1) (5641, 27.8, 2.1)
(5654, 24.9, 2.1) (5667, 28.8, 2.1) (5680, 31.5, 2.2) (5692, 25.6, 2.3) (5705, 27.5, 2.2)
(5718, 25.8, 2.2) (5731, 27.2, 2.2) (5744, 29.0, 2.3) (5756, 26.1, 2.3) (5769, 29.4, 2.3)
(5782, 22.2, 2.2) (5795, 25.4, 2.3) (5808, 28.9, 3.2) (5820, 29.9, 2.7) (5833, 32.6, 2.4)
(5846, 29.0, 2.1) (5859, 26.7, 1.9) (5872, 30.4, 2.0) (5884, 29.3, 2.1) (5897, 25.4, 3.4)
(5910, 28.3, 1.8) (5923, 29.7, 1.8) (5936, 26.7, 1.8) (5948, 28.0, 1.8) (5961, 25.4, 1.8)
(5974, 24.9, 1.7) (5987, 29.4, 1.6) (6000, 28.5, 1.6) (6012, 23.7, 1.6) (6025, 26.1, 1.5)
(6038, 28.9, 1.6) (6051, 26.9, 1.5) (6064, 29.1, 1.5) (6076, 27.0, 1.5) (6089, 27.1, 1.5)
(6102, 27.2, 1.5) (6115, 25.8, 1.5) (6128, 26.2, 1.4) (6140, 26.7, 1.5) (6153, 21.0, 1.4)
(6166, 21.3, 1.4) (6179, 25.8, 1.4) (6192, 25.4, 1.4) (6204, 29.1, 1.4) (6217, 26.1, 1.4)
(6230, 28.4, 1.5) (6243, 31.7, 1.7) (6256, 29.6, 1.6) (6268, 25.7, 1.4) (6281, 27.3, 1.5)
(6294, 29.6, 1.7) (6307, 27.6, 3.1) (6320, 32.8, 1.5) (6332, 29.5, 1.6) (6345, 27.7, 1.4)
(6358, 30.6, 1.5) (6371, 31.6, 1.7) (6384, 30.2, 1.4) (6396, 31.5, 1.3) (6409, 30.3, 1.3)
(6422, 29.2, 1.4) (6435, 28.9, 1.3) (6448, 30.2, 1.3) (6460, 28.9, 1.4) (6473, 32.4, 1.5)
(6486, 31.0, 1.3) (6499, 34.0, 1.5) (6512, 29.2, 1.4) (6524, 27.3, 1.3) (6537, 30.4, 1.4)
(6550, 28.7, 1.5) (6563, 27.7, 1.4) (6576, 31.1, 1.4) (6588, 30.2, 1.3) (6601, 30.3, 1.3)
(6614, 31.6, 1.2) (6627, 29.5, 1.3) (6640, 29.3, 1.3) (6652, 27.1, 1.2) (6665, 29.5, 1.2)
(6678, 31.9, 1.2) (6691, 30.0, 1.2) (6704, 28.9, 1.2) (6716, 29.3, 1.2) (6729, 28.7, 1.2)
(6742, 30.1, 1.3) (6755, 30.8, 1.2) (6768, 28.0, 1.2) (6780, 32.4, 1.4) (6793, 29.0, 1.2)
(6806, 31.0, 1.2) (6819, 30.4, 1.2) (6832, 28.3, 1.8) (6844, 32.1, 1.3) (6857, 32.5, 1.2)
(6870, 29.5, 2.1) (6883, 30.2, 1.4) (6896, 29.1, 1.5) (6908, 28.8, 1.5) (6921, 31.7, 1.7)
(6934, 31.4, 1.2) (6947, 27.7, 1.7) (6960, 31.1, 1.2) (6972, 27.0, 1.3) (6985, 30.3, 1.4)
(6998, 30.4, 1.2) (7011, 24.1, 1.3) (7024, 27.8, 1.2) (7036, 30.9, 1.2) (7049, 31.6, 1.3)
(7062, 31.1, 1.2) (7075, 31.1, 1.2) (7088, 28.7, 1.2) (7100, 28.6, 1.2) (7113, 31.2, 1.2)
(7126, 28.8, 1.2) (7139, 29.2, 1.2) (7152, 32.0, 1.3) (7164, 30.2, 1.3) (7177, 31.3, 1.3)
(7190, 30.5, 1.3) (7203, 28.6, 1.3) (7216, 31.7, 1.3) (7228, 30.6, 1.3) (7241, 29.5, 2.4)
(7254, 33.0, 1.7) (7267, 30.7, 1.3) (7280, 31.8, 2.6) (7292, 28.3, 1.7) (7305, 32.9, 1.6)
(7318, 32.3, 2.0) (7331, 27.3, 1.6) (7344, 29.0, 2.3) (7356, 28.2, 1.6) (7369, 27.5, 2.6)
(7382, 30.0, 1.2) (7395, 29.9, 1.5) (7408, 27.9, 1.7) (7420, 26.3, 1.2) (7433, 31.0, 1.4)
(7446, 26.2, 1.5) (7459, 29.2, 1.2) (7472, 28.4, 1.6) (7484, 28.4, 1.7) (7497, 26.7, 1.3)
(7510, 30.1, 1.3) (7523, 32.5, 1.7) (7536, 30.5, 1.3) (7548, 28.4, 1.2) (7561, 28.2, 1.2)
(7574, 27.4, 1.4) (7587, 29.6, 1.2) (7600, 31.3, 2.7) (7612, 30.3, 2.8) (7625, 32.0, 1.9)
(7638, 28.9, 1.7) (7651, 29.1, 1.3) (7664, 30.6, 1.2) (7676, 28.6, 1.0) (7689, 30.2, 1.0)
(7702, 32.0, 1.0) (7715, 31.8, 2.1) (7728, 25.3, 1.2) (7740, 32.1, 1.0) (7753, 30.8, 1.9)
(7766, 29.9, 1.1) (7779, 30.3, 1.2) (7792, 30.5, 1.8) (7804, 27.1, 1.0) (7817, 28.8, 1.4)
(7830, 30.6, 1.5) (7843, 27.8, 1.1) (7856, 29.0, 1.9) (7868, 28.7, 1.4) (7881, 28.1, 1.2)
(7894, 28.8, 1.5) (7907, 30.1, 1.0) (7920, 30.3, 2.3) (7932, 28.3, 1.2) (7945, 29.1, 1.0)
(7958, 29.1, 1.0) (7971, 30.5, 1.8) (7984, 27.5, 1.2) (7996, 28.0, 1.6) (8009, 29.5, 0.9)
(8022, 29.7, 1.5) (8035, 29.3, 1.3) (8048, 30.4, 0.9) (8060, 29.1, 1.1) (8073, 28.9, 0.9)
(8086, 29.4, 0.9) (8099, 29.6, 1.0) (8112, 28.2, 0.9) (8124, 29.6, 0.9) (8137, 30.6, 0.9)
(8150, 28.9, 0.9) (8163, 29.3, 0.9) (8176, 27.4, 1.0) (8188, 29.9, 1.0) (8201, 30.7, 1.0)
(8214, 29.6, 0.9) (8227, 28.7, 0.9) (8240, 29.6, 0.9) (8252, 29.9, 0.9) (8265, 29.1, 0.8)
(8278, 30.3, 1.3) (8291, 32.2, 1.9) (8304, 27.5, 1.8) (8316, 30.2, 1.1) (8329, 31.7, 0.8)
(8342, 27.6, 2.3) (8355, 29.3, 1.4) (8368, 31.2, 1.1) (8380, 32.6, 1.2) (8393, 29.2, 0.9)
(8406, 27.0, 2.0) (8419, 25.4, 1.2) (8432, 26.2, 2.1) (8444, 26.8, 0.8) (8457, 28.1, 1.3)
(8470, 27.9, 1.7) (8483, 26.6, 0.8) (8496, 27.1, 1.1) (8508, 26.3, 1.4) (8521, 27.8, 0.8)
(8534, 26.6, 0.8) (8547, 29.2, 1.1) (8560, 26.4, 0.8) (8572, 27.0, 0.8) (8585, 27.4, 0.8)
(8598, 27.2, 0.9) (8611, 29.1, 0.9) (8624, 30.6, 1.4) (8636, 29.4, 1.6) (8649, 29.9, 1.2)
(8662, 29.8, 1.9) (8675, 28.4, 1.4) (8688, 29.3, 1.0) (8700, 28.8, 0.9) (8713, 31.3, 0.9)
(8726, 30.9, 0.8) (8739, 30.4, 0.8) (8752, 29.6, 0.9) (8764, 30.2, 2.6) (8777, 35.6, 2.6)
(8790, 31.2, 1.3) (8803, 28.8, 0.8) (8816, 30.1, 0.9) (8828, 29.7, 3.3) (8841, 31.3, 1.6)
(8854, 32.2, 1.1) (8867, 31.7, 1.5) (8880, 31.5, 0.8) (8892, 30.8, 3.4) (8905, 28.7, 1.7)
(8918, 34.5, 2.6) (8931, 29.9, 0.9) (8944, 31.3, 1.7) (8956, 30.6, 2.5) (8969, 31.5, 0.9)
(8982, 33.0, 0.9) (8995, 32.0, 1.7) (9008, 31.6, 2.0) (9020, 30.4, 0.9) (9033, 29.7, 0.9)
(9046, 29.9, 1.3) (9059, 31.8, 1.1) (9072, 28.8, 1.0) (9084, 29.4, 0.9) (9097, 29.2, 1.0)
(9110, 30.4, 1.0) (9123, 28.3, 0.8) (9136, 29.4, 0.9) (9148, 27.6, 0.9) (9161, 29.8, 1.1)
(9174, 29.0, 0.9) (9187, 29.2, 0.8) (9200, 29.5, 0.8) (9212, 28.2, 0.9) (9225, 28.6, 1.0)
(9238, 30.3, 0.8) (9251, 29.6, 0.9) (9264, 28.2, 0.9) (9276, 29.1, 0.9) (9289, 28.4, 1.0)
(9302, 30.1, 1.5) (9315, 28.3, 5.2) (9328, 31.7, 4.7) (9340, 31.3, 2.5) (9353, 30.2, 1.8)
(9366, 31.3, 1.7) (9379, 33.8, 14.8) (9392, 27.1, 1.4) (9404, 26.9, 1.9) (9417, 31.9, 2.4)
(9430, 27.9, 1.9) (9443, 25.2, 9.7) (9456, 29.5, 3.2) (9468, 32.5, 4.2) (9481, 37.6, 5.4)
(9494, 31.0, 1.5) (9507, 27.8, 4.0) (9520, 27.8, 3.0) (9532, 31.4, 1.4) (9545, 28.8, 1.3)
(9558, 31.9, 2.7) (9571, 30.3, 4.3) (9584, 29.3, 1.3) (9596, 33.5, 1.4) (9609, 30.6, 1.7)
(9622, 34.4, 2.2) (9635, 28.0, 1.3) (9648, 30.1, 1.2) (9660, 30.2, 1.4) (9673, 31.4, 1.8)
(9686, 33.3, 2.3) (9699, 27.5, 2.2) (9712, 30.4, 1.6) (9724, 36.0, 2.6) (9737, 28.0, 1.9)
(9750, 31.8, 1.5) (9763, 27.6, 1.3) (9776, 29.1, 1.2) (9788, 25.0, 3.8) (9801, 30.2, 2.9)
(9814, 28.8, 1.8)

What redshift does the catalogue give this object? 0.190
